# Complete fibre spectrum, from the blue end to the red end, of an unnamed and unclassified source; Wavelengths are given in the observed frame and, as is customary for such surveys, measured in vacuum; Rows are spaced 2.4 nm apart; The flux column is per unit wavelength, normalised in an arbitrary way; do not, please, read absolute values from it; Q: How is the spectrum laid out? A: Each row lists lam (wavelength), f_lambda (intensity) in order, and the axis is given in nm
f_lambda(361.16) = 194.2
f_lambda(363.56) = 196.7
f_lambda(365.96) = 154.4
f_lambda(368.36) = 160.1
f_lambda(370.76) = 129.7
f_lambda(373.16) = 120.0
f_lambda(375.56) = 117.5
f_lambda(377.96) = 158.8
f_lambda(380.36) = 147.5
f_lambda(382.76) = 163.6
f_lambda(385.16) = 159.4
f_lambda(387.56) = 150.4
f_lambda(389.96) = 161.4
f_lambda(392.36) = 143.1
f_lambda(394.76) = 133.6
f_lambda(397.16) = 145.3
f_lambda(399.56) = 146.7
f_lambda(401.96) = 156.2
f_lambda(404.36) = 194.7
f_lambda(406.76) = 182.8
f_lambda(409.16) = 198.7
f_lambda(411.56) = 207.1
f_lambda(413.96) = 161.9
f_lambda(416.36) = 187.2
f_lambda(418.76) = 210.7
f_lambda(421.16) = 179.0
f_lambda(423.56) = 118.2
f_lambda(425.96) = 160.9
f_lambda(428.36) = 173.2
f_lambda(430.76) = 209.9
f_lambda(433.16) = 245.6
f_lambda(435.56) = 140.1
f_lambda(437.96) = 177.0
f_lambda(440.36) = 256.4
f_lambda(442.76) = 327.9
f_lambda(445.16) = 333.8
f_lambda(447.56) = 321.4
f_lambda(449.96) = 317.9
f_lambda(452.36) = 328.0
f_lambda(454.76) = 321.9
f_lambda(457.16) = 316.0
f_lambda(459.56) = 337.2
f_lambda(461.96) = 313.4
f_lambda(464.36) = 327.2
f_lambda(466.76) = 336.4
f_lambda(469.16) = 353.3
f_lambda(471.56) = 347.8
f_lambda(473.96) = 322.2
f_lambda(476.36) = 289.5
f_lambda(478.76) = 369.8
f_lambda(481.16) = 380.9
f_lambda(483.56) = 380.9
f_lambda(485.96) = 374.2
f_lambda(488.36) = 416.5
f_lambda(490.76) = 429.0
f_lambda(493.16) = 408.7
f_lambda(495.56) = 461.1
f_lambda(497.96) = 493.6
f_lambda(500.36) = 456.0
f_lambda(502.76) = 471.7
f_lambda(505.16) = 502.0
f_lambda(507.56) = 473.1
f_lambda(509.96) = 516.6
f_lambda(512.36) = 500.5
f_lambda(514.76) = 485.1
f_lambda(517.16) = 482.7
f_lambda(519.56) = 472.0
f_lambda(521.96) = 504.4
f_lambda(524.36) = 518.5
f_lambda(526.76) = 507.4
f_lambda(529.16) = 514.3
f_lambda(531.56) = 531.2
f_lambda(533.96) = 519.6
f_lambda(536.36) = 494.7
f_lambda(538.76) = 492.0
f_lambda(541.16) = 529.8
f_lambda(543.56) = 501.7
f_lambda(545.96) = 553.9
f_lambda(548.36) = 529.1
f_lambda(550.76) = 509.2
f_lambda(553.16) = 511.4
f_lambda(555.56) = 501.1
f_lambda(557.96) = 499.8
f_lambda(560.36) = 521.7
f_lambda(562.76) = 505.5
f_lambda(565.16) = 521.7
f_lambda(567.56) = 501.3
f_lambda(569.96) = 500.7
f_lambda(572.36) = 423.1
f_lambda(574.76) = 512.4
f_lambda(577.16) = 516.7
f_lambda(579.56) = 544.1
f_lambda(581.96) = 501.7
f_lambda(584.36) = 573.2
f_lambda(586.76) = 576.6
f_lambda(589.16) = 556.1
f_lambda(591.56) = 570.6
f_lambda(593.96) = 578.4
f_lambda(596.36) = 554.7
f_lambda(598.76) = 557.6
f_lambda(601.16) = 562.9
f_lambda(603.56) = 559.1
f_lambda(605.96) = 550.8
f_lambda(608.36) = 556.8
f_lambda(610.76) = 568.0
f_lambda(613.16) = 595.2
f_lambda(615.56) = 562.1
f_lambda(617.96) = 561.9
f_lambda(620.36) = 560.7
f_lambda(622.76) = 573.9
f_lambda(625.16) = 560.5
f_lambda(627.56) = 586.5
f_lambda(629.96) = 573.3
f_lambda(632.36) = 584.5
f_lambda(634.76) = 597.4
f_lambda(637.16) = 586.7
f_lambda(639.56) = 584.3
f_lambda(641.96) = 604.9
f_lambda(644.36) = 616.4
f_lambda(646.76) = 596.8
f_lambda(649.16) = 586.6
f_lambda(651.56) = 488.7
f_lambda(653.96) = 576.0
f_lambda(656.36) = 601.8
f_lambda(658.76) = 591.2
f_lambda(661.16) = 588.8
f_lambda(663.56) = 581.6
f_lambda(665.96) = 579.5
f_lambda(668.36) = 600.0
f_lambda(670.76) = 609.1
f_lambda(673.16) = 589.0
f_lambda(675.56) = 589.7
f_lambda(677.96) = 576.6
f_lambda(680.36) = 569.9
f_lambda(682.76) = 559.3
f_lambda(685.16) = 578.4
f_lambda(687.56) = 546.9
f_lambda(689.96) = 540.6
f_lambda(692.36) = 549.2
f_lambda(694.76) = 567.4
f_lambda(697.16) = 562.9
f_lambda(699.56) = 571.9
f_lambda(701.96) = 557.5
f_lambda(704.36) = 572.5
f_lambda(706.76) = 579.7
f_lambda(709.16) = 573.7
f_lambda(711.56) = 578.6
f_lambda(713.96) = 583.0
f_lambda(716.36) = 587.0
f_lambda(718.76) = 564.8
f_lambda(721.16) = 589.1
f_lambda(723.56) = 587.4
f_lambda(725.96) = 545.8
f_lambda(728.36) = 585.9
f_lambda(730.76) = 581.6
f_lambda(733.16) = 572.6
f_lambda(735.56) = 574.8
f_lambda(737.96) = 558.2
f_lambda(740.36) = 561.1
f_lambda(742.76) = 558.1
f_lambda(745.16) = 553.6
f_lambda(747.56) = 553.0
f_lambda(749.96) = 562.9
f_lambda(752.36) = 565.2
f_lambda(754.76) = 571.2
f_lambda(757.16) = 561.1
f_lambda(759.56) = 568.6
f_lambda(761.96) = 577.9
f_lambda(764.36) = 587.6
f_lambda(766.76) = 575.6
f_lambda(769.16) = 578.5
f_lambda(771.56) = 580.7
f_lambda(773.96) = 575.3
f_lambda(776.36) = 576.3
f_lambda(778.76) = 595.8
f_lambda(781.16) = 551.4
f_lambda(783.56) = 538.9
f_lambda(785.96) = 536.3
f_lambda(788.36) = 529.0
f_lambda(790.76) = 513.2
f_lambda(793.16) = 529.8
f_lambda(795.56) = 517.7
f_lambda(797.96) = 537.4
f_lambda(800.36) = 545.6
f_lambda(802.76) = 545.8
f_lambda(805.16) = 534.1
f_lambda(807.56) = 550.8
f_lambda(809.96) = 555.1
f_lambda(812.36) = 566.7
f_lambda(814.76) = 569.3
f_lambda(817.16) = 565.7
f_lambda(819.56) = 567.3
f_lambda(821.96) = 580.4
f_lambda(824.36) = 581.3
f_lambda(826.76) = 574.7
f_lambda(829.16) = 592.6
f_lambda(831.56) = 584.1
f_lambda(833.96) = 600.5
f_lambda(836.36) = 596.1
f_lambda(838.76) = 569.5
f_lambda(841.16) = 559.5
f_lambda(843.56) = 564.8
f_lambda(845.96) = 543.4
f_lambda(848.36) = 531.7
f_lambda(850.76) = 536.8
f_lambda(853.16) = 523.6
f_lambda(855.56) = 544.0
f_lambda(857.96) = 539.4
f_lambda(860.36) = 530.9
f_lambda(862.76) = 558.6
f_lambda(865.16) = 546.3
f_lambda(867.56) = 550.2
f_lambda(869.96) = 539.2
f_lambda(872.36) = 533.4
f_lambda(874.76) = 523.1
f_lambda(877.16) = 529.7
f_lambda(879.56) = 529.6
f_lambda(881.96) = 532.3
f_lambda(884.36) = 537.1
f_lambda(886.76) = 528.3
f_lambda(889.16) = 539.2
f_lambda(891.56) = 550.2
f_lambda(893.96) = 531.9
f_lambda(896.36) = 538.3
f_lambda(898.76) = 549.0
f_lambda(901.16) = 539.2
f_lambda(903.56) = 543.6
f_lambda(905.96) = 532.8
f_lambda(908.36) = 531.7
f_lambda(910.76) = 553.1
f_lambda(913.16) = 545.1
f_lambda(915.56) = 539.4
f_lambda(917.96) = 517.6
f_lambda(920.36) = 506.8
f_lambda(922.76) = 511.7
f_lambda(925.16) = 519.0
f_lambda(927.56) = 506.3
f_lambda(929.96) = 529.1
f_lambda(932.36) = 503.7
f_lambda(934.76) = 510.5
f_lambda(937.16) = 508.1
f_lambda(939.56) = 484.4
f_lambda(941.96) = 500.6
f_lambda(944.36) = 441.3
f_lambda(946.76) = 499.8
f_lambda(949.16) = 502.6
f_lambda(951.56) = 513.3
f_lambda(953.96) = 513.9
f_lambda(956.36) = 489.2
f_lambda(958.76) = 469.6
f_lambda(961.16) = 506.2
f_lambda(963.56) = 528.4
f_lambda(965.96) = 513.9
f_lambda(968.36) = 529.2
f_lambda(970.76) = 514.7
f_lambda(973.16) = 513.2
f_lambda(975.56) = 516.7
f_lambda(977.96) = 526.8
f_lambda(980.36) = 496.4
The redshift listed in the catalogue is 0.11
